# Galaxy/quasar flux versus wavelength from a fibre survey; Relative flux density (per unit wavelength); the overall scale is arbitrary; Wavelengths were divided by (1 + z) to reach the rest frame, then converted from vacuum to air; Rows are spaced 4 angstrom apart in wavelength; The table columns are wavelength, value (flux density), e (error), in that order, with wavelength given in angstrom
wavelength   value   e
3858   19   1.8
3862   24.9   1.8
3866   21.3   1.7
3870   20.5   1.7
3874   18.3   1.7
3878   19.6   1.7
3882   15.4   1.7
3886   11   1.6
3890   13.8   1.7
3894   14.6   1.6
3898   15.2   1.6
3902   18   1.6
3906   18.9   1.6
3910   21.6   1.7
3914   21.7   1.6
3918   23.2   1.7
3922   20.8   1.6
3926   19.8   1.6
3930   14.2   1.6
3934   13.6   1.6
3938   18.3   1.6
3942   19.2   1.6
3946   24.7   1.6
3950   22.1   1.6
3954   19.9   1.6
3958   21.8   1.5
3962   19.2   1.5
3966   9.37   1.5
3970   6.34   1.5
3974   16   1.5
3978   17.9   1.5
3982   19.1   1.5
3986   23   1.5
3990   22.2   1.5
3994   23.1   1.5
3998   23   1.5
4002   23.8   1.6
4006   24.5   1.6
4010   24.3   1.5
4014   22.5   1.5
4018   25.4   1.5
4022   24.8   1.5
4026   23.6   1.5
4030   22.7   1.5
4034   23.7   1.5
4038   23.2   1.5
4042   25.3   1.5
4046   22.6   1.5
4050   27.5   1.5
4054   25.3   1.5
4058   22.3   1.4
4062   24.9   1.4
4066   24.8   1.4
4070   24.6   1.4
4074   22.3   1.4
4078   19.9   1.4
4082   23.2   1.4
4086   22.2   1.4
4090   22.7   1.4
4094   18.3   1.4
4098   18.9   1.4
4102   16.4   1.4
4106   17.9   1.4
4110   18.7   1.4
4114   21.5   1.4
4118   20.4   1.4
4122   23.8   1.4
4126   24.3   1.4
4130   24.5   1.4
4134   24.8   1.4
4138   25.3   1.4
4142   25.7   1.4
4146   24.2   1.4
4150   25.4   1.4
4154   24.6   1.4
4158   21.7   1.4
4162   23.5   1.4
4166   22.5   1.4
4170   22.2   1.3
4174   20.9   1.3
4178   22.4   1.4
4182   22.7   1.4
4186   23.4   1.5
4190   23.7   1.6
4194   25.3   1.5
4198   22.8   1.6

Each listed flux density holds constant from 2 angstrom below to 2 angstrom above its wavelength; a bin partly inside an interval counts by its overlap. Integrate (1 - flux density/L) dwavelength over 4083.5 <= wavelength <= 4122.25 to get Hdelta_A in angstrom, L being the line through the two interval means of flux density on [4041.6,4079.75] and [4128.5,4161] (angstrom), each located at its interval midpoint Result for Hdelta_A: 6.8 angstrom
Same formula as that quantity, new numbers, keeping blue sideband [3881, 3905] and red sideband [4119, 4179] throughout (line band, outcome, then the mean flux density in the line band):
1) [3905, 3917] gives -4.4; 21.1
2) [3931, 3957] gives -4.5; 19.5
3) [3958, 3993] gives 1.2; 17.1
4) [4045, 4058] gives -2.9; 24.9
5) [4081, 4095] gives -0.1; 21.7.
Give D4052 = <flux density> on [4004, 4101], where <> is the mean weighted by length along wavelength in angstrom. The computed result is 23.2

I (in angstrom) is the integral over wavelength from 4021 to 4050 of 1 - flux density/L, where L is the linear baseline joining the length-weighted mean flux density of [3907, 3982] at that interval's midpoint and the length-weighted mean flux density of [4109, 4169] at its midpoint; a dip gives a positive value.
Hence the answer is -4.5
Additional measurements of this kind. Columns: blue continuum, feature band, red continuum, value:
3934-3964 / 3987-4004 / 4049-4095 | -1.3 angstrom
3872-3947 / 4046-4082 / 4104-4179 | -4.5 angstrom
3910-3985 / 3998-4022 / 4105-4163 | -4.9 angstrom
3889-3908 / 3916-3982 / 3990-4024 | 5.4 angstrom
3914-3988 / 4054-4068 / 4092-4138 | -2.8 angstrom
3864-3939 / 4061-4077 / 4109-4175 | -1.6 angstrom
